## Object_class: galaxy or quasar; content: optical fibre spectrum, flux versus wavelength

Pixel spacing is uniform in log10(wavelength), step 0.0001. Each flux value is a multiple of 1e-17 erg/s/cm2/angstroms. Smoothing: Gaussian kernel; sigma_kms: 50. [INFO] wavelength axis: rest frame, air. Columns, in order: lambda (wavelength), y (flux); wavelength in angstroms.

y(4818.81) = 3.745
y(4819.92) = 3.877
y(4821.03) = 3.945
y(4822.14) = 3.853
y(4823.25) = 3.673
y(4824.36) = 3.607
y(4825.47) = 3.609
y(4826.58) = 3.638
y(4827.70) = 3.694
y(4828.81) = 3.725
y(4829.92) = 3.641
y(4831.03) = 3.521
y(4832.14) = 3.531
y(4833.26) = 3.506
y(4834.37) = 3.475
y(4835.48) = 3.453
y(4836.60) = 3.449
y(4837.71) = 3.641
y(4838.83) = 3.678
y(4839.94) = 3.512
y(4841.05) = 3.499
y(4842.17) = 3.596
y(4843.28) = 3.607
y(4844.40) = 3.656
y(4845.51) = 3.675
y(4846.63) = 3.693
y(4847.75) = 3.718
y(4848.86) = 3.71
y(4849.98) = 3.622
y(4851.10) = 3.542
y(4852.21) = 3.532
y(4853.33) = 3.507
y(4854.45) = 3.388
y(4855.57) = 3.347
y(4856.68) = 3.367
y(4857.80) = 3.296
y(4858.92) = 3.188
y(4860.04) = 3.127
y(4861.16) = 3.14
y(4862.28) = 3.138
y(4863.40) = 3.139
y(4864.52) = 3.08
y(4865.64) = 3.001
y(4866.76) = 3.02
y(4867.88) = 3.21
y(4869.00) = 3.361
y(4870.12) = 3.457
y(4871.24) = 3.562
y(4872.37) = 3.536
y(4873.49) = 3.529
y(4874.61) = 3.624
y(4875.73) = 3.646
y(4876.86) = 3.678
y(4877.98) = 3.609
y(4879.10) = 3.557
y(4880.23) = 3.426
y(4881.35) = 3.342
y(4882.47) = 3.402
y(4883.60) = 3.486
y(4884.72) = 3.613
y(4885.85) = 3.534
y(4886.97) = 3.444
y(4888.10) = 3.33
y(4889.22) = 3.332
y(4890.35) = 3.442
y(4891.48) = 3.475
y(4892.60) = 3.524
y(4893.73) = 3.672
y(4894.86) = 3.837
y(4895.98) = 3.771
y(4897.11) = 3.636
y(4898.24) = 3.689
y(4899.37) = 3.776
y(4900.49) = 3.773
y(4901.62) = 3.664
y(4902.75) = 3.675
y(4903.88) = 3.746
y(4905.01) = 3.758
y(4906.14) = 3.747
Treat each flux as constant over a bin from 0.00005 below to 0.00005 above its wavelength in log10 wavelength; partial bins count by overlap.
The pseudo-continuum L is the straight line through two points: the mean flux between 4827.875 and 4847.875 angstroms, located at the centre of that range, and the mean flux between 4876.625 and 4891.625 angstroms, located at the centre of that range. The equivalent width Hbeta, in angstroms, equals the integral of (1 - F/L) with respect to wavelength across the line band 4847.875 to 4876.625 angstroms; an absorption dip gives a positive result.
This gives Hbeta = 1.3 angstroms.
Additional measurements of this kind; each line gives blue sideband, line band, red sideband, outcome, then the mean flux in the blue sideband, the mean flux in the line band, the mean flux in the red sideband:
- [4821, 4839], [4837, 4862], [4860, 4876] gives -0.3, 3.61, 3.5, 3.3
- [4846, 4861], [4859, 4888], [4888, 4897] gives 1.1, 3.46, 3.38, 3.56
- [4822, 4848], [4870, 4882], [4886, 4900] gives 0.1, 3.6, 3.54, 3.58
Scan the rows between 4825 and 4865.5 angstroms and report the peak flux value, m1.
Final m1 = 3.725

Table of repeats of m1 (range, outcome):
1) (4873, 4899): 3.837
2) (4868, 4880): 3.678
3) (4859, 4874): 3.562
